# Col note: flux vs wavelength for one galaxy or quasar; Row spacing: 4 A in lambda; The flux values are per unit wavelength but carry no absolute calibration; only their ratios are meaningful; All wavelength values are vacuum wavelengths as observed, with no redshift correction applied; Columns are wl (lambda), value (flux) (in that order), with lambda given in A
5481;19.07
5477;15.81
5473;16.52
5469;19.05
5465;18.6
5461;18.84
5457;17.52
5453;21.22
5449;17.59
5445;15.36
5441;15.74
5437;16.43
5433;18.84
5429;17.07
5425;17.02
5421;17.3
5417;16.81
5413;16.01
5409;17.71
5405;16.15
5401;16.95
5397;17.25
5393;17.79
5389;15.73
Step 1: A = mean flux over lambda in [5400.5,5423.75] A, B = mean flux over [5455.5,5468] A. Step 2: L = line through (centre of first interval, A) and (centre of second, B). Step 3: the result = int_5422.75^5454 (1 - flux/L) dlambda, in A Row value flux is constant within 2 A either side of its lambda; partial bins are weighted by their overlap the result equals 0.7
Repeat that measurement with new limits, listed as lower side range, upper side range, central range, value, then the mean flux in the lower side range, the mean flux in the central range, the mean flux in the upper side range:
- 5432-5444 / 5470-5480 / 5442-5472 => -2.6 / 16.7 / 18.2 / 16.7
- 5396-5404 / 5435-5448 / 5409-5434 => -1.1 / 17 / 17.2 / 16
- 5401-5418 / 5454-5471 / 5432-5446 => 1.0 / 16.7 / 16.5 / 18.7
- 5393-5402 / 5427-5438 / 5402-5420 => 0.7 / 17.3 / 16.7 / 17.5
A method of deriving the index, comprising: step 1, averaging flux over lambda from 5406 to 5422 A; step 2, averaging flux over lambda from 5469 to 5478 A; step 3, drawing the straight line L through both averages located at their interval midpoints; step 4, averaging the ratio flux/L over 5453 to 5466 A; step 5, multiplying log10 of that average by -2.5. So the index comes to -0.12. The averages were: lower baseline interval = 16.9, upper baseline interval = 16.8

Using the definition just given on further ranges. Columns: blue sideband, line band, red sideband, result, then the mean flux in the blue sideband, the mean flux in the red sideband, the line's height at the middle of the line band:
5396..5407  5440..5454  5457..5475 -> 0.03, 16.7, 18.2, 17.7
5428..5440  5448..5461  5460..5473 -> -0.05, 17.3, 18.5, 18.1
